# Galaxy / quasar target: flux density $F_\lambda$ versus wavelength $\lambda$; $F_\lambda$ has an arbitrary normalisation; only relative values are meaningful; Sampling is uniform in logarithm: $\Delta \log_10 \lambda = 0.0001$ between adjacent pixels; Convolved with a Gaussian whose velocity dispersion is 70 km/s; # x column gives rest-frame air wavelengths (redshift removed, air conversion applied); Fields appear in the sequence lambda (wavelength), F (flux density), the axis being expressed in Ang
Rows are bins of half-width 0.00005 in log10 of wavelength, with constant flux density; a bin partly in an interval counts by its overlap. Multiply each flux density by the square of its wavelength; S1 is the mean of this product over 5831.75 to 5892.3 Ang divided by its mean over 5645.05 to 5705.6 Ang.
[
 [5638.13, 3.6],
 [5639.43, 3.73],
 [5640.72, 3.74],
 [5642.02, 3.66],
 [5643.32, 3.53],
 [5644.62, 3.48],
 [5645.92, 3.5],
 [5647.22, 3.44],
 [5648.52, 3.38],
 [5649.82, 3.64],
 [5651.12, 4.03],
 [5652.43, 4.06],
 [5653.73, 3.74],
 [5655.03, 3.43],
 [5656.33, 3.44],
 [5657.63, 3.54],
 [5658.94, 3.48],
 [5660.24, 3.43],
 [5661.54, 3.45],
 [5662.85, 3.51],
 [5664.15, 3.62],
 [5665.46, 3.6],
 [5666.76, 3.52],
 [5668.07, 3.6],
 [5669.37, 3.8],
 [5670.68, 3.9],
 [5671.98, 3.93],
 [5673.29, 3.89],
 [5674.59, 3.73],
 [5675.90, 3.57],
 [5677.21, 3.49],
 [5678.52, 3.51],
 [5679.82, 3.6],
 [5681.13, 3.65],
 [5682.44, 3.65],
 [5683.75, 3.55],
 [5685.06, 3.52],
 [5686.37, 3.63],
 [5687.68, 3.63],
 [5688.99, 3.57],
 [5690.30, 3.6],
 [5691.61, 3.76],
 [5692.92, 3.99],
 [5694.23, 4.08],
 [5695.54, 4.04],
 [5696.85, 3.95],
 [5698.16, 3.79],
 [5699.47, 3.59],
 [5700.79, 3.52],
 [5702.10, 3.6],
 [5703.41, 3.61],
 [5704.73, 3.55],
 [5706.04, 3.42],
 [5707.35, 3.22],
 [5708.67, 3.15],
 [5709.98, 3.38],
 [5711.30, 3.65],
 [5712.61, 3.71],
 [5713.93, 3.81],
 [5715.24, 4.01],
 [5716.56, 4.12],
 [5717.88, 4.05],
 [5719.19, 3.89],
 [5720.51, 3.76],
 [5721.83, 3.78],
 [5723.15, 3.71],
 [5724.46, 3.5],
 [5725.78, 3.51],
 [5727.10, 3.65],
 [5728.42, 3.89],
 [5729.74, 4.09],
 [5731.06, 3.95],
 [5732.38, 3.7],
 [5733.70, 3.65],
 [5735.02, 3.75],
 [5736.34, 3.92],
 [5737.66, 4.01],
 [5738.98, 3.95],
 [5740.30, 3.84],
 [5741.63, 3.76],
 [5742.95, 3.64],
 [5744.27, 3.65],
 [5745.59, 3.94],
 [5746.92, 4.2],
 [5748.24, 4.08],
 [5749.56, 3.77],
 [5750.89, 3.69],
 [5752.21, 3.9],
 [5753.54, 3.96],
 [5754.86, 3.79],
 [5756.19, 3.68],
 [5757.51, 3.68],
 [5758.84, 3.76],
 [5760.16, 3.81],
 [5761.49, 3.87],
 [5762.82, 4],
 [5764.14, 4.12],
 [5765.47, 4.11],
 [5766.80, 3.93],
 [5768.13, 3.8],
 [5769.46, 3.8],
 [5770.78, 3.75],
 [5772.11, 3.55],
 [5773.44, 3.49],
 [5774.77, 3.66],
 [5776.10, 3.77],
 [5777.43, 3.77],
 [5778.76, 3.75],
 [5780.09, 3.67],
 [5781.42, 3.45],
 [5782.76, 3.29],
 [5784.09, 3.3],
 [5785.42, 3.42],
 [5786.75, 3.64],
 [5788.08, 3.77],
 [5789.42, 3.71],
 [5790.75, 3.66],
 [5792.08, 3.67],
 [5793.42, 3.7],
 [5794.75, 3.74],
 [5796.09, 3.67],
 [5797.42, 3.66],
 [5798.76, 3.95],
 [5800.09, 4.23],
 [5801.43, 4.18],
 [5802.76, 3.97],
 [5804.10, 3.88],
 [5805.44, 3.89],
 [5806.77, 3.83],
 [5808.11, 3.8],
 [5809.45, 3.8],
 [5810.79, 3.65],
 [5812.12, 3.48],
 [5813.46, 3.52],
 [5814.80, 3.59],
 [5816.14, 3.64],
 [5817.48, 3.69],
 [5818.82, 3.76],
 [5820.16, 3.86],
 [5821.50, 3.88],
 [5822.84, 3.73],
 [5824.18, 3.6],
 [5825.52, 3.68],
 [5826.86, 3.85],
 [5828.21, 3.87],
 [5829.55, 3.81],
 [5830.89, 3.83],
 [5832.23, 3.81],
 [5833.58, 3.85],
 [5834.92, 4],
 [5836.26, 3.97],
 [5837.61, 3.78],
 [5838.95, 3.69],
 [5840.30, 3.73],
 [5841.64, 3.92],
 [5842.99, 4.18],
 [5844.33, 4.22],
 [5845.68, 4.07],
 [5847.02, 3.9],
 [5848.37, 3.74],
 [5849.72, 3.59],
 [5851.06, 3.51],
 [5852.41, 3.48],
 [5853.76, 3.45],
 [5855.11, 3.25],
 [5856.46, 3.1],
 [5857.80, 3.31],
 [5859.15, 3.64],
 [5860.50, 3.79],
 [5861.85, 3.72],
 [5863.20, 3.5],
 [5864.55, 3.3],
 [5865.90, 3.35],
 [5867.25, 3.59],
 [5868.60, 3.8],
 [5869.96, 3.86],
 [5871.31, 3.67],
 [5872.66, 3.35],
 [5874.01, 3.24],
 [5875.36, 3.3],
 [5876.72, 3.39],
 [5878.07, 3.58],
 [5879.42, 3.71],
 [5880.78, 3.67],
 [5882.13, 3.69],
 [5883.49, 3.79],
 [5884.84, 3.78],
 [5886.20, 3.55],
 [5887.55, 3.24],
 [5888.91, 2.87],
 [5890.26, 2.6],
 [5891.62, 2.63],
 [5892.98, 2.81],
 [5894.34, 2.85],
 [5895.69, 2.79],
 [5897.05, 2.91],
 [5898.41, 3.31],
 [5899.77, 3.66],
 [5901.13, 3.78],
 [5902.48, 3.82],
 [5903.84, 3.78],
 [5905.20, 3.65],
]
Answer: 1.0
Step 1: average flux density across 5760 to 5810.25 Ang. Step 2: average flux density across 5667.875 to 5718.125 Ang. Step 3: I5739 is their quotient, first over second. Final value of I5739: 1.0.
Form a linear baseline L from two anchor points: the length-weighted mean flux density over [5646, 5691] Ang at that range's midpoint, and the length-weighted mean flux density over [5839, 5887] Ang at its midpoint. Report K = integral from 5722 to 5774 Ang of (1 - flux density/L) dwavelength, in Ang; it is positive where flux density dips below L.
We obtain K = -2.8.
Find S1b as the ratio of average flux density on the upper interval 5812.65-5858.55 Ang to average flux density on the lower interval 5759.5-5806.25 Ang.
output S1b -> 1.0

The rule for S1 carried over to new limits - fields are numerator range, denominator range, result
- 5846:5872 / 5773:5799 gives 1.01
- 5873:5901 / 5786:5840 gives 0.89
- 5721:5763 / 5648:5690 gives 1.08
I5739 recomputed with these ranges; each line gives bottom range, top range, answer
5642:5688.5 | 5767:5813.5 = 1.03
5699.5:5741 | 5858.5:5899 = 0.91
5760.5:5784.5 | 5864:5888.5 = 0.95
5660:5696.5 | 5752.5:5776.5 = 1.04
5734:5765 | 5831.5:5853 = 1.00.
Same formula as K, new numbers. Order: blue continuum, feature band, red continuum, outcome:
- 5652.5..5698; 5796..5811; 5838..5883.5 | -1.1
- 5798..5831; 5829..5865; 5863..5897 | -1.4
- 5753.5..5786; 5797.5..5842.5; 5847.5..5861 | -2.8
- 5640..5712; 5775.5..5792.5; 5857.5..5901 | -0.5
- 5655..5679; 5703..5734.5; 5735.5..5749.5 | 0.9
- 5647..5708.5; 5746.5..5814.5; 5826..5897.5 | -3.4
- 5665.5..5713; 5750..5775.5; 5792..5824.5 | -0.5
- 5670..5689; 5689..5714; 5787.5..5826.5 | 0.2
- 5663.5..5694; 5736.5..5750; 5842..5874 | -0.9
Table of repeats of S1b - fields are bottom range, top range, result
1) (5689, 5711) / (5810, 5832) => 1.02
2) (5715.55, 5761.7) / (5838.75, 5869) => 0.95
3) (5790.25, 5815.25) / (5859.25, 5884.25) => 0.94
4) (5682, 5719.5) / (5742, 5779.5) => 1.03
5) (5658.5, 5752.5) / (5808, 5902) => 0.96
